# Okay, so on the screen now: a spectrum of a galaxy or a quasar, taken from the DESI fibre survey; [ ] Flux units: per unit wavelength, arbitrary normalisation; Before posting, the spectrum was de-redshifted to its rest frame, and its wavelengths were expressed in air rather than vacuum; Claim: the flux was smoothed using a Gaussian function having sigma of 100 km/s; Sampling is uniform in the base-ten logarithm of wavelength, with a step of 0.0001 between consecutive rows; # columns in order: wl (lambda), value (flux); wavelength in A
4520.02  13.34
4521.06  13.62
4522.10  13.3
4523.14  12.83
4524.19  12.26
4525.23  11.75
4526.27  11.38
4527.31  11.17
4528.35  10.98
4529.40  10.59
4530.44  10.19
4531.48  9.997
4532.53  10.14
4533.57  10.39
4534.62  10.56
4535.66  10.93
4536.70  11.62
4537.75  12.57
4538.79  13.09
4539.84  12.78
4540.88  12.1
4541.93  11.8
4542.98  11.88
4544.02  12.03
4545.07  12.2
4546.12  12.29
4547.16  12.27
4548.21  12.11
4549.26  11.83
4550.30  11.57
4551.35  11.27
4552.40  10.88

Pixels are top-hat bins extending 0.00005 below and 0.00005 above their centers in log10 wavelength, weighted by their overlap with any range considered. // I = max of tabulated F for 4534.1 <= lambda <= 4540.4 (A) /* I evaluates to 13.09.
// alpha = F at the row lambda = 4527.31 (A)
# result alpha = 11.17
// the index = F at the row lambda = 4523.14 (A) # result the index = 12.83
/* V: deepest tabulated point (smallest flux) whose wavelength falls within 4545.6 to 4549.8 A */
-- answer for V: 11.83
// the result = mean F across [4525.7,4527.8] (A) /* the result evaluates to 11.3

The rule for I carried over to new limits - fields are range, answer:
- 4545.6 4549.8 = 12.29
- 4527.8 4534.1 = 10.98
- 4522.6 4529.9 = 12.83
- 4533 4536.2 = 10.93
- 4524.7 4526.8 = 11.75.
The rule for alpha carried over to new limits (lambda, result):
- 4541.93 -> 11.8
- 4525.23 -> 11.75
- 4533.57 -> 10.39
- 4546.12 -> 12.29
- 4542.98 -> 11.88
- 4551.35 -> 11.27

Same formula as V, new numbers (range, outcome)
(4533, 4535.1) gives 10.39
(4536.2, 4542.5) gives 11.62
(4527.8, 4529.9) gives 10.59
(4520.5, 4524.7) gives 12.26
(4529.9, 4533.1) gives 9.997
